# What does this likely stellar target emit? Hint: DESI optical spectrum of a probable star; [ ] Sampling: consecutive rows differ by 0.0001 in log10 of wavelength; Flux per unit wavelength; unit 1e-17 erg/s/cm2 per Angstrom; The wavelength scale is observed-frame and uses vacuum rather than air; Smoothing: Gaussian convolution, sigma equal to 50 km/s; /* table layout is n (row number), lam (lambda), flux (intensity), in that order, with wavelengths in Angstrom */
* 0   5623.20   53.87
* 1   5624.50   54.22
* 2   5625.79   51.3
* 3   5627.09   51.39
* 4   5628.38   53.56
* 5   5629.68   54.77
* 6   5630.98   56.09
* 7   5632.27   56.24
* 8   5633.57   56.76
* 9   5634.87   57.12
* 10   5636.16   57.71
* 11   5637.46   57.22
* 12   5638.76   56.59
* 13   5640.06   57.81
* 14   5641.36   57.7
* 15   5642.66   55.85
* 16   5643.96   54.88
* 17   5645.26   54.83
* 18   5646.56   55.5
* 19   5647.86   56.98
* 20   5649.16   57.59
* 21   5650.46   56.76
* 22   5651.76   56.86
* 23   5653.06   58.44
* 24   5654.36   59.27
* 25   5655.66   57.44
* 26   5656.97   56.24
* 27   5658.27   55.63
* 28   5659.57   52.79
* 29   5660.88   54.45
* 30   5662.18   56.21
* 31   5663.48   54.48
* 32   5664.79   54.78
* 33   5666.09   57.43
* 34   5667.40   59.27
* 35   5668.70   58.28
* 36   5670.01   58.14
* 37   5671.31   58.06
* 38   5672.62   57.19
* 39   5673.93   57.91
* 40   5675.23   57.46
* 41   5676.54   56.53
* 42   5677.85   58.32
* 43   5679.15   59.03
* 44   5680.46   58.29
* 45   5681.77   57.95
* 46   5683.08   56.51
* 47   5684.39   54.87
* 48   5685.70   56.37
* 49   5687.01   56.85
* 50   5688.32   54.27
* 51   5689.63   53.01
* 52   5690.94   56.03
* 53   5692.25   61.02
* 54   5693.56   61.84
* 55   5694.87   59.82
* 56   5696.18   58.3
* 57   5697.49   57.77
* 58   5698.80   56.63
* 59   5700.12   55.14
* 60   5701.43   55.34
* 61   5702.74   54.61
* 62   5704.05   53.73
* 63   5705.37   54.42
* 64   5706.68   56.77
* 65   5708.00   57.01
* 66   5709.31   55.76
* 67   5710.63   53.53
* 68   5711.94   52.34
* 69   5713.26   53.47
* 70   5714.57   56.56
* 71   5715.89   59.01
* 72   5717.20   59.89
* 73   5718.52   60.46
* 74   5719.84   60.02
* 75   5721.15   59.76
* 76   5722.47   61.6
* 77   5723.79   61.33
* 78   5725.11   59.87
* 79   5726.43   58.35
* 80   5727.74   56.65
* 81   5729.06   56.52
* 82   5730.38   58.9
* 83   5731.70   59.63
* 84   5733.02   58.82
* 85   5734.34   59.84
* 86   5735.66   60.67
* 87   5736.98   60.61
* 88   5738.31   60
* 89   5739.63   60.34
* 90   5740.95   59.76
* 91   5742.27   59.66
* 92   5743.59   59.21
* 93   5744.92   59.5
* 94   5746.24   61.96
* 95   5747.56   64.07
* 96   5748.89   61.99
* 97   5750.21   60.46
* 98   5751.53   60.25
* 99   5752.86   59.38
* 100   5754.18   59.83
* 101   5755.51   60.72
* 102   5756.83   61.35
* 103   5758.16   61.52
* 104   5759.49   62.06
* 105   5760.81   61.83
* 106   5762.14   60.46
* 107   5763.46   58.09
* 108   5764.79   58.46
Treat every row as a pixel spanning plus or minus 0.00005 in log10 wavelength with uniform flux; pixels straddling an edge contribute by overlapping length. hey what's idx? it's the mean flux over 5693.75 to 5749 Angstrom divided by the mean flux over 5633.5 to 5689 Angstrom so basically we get 1.03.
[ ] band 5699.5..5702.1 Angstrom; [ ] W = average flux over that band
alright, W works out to 55.4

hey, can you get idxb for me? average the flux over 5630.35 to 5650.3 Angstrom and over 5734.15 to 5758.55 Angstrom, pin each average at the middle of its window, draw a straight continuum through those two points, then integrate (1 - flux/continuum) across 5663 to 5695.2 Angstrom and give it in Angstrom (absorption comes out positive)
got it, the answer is 0.4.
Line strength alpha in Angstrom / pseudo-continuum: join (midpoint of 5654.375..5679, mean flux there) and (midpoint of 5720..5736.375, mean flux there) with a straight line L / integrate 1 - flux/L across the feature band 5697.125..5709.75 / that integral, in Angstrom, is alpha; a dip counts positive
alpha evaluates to 0.6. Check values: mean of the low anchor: 56.8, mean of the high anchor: 59.4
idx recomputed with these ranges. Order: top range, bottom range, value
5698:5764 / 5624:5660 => 1.05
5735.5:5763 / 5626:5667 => 1.08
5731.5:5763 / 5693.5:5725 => 1.06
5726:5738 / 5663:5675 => 1.03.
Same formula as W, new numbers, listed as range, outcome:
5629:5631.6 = 55.2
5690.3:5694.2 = 59.7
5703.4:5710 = 55.5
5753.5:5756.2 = 60.4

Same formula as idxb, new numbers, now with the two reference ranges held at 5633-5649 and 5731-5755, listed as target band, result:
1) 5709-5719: 0.5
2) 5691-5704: 0.2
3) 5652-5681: 0.2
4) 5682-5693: 0.4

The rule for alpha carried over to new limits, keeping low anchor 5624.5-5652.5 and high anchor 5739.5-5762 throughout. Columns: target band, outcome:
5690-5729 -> 1.03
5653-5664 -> 0.14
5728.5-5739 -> 0.12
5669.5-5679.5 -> -0.06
